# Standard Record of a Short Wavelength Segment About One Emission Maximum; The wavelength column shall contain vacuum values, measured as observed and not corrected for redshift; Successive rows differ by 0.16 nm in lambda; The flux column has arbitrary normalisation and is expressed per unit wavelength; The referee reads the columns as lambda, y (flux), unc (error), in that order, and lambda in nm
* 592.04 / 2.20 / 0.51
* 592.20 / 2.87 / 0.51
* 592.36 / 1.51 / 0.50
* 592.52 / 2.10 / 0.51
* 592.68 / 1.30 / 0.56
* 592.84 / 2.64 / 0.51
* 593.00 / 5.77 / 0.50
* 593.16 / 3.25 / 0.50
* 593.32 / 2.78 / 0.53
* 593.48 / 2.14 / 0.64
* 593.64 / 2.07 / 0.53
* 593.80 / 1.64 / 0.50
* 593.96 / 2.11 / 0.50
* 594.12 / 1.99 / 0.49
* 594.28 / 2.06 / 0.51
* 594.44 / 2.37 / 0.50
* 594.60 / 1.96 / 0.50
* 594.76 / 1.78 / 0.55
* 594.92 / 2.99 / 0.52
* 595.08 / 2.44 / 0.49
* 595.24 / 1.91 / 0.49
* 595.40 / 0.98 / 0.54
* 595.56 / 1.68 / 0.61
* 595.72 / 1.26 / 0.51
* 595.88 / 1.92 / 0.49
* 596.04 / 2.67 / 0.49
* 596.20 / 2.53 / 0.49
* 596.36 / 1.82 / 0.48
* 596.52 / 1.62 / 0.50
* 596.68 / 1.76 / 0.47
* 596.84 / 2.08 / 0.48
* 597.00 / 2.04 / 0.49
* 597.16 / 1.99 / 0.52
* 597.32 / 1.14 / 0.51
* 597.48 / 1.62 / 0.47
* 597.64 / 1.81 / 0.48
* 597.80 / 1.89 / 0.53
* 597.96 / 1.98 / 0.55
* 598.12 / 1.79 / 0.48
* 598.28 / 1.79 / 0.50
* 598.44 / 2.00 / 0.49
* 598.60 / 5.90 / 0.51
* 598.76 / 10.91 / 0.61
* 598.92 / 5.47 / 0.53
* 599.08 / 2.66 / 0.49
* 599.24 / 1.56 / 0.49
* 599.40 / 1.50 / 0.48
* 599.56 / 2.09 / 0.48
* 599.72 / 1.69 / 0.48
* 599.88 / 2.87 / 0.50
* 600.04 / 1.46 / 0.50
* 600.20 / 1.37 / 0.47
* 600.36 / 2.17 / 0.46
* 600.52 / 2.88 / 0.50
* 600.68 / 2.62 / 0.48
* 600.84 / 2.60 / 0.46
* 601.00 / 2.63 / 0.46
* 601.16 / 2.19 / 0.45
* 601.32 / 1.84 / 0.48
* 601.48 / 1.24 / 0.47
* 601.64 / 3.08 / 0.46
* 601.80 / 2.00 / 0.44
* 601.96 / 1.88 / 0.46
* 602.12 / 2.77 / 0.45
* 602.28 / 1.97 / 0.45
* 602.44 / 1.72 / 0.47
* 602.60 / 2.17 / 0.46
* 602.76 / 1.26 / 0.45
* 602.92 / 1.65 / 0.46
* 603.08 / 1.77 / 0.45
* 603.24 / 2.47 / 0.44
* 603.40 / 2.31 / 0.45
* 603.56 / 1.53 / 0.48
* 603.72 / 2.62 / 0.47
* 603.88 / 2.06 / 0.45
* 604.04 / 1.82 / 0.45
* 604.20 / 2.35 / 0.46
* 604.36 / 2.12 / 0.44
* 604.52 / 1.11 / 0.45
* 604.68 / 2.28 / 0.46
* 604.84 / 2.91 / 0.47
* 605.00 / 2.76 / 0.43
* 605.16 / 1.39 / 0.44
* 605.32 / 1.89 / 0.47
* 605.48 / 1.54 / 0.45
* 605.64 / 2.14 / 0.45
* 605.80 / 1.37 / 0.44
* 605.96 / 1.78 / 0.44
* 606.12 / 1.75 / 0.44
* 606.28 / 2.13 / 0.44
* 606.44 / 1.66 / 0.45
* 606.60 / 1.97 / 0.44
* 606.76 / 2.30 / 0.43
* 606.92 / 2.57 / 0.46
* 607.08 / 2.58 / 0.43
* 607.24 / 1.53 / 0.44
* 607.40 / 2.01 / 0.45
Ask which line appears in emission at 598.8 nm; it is [O III] 5007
